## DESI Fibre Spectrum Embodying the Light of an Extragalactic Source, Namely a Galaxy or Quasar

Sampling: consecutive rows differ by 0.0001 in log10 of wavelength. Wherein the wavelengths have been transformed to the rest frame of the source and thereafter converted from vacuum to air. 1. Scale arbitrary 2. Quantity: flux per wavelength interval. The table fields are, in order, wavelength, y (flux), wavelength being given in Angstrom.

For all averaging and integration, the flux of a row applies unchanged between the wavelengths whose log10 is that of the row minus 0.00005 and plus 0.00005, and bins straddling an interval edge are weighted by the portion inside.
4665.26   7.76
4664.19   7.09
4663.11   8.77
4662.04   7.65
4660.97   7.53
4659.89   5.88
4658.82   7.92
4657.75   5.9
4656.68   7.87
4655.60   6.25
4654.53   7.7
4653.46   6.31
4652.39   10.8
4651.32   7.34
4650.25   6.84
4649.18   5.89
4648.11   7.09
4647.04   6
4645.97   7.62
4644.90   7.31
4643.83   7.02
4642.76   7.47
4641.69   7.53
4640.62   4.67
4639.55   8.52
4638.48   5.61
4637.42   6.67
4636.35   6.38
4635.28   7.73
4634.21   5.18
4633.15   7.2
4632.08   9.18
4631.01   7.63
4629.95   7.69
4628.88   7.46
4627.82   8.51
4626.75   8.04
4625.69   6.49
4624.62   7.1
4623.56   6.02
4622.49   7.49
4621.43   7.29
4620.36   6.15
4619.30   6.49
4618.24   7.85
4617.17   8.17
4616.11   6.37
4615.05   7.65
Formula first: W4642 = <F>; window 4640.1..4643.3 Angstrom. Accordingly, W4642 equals 6.56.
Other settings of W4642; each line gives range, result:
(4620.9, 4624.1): 6.94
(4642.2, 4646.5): 7.35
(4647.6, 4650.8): 6.61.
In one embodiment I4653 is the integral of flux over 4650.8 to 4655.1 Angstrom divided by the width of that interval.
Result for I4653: 8.04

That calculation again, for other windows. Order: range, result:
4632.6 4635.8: 6.71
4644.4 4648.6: 7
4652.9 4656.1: 6.8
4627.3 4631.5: 7.84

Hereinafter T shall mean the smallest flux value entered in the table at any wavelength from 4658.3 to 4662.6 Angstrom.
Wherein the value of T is 5.88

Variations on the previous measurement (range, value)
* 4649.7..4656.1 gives 6.25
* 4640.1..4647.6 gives 4.67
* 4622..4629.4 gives 6.02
